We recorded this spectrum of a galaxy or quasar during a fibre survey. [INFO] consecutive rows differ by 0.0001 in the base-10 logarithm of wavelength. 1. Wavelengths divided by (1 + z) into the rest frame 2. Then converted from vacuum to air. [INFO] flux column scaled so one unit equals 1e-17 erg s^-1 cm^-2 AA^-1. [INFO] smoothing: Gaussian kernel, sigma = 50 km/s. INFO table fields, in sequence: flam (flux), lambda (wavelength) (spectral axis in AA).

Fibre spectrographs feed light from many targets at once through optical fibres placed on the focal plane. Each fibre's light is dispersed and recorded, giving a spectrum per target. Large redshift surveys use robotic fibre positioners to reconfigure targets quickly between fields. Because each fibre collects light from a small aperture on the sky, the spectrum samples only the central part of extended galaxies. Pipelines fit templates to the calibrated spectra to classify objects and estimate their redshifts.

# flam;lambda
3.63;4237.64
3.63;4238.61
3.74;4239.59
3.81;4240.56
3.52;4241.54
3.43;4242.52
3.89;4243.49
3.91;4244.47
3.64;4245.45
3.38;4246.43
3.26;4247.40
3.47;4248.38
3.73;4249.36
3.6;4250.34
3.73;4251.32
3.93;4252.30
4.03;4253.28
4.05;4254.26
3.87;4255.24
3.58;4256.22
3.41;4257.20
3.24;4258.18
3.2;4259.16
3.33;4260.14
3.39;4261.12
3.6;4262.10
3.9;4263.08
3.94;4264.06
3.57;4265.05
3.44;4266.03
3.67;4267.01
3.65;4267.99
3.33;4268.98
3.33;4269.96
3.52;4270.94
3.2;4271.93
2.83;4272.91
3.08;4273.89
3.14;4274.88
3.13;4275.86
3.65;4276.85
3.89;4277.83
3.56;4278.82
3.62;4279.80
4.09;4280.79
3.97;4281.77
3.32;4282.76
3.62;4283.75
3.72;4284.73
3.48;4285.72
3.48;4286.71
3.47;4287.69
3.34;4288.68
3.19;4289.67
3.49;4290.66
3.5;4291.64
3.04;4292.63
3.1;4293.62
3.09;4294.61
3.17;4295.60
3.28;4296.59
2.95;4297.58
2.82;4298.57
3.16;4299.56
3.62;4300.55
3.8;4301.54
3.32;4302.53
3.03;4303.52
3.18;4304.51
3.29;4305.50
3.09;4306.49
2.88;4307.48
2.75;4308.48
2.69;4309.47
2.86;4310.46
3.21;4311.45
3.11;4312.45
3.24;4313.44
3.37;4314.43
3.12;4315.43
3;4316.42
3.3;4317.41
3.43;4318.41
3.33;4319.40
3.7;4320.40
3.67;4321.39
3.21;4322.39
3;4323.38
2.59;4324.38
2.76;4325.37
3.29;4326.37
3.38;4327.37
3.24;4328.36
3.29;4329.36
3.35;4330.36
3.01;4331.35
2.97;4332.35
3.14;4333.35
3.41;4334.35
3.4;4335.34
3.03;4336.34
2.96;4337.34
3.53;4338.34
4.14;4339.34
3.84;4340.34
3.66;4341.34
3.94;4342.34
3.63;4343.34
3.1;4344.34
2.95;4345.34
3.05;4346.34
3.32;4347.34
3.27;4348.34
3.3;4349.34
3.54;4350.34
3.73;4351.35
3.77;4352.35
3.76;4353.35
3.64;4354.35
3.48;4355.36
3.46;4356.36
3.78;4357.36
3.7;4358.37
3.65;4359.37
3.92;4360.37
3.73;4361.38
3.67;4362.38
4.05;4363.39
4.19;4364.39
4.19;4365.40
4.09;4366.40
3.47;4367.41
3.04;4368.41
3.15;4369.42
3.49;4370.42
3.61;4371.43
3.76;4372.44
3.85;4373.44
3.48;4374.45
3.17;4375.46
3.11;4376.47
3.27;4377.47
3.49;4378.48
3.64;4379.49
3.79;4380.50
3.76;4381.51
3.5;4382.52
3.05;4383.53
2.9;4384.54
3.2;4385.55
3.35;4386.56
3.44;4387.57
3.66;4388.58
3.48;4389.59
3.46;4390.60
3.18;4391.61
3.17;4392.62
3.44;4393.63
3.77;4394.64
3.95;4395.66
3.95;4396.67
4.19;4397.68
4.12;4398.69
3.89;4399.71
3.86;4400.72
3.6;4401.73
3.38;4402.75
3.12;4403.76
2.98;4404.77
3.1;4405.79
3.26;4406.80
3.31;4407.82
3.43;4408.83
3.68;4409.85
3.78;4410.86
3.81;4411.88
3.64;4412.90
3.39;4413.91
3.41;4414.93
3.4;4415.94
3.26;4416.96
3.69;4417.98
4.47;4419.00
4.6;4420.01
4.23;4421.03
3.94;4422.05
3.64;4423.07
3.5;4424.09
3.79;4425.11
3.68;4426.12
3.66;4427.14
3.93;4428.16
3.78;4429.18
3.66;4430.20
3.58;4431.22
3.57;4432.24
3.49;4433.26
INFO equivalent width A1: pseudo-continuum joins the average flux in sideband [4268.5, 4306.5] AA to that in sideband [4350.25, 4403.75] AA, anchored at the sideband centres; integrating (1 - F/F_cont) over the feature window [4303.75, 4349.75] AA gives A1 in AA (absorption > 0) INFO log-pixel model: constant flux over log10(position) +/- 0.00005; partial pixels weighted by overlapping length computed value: 3.0 AA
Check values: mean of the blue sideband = 3.36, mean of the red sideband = 3.6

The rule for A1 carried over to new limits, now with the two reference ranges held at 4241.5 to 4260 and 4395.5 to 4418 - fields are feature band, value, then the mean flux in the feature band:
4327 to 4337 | 1.0 AA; 3.22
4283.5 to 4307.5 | 2.1 AA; 3.29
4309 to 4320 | 1.3 AA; 3.16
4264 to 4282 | 0.6 AA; 3.49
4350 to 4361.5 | -0.3 AA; 3.68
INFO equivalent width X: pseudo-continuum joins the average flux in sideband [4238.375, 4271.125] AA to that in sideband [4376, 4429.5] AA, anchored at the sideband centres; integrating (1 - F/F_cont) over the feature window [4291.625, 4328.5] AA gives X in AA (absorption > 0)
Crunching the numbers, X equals 4.4 AA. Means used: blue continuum 3.61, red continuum 3.59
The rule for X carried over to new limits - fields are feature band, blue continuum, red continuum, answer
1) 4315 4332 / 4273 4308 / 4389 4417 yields 1.0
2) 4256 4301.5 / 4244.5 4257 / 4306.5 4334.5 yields 0.7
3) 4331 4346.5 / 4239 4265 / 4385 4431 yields 1.1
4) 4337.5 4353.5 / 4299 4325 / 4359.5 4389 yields -0.6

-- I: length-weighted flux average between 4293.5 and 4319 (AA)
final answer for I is 3.15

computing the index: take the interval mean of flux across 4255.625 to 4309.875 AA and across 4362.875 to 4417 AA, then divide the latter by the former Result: 1.0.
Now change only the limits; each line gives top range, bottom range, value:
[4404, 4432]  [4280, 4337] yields 1.12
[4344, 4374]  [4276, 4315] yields 1.08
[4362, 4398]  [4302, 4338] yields 1.12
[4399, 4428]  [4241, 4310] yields 1.06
